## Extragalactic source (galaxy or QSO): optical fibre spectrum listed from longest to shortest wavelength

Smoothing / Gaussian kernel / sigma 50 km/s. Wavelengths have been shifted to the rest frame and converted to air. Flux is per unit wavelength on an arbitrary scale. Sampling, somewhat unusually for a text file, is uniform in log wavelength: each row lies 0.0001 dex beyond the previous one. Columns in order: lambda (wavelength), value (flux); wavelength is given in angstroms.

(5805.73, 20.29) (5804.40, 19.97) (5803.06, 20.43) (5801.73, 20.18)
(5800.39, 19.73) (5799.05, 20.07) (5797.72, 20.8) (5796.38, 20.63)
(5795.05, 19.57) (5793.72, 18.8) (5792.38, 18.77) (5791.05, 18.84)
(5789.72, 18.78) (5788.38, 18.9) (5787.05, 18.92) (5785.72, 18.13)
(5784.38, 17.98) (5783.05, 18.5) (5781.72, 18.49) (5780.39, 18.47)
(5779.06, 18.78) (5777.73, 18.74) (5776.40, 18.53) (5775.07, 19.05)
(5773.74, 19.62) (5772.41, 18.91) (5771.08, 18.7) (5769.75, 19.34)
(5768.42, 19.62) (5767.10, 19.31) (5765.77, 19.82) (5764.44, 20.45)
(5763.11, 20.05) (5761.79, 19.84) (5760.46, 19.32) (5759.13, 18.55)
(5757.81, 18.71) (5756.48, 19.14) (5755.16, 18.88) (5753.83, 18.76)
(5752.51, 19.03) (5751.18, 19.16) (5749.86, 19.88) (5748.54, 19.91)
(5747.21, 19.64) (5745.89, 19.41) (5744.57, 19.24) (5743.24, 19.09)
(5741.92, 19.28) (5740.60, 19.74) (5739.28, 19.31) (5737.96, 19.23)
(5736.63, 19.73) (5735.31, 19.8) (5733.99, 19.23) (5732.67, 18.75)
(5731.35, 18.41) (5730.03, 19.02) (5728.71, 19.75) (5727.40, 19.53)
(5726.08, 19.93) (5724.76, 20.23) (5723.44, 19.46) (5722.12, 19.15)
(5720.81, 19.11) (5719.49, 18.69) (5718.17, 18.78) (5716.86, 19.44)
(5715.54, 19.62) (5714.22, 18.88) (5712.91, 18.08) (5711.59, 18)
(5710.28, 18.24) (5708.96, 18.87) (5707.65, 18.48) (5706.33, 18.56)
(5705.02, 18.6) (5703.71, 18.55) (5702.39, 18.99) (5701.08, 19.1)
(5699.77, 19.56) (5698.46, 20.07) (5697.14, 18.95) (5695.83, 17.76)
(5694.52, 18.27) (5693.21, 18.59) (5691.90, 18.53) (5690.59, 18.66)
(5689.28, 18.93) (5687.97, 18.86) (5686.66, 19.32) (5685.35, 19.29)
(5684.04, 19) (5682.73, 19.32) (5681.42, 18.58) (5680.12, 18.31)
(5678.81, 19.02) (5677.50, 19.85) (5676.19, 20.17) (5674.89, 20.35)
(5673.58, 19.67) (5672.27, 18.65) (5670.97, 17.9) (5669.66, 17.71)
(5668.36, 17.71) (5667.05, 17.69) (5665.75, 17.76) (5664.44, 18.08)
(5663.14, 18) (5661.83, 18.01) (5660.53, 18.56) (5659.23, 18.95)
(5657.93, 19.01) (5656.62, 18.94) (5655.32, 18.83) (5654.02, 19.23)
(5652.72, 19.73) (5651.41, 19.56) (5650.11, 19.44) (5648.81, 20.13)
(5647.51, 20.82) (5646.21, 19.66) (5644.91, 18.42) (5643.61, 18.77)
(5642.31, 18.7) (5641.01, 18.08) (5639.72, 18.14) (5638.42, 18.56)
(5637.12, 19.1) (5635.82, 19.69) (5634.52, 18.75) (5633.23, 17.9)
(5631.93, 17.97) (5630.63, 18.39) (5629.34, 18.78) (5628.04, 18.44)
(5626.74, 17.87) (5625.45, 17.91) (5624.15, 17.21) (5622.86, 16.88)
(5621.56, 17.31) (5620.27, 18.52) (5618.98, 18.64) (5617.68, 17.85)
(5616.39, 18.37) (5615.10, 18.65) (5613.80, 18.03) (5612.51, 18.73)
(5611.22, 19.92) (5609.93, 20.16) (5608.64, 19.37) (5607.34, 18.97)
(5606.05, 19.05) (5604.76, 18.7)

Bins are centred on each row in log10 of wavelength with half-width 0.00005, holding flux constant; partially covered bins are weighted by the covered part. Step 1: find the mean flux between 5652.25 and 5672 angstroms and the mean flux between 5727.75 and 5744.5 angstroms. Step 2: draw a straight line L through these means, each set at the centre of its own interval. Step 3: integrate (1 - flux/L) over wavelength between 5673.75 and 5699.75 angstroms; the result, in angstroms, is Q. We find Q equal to -0.5 angstroms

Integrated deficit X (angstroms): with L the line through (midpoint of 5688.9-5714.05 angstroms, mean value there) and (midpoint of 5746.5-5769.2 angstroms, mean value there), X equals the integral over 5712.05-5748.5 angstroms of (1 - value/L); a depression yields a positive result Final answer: -0.43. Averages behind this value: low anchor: 18.7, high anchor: 19.4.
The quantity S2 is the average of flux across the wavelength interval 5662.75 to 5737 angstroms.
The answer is 18.9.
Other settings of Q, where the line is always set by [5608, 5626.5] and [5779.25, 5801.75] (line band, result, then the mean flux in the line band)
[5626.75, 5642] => -0.03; 18.5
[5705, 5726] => -0.14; 18.9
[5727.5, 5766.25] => -0.86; 19.4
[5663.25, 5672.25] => 0.35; 17.9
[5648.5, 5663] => -0.40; 19.1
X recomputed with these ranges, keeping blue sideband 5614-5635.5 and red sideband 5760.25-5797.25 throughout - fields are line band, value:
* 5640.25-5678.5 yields -1.2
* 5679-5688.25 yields -0.2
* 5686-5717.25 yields -0.3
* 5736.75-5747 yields -0.3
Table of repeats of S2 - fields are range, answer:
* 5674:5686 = 19.3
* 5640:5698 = 18.9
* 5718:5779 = 19.3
